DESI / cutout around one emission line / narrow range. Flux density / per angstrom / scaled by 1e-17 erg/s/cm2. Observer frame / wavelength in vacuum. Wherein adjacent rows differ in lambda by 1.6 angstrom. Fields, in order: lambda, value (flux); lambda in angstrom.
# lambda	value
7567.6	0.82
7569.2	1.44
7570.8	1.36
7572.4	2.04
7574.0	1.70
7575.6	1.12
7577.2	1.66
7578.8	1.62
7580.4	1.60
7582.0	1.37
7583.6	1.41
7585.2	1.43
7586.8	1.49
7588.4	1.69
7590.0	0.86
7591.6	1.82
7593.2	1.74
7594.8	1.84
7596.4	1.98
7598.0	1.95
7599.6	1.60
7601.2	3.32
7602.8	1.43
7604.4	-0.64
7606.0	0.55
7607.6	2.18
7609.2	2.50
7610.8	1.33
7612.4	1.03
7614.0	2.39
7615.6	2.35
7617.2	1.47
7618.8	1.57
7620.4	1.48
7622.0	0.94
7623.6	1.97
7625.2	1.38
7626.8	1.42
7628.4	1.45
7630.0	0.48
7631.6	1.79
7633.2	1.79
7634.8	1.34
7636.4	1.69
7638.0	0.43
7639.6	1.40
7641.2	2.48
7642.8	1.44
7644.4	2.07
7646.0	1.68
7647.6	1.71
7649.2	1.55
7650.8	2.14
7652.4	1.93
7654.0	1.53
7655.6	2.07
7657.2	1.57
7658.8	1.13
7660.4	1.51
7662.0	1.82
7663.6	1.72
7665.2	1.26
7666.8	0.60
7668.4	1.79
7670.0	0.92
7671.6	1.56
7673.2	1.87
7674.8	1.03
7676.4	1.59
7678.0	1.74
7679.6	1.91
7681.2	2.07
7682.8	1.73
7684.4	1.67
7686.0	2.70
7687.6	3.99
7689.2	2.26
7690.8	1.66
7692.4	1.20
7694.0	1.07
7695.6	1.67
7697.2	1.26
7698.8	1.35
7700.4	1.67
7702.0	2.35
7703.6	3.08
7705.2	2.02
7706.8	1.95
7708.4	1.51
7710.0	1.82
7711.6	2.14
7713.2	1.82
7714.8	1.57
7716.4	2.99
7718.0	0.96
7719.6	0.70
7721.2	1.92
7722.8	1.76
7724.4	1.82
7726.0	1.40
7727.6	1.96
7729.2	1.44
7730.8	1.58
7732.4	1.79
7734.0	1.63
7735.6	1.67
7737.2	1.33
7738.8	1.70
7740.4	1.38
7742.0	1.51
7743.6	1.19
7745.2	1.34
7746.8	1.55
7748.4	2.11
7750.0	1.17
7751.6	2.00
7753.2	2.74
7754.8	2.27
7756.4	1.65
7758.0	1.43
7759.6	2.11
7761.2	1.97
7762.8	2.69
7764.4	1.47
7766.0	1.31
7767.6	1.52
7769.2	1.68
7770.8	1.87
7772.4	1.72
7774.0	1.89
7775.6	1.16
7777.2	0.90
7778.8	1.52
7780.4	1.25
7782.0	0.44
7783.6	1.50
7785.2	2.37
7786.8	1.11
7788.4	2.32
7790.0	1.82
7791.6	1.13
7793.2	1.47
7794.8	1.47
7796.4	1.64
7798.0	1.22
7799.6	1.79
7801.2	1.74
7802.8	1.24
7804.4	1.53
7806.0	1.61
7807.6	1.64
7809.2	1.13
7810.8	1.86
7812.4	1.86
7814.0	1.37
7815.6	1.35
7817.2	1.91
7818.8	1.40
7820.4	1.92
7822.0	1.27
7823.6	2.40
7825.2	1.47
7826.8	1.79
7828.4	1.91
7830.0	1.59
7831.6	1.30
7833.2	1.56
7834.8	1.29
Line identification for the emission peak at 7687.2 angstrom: [S II]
